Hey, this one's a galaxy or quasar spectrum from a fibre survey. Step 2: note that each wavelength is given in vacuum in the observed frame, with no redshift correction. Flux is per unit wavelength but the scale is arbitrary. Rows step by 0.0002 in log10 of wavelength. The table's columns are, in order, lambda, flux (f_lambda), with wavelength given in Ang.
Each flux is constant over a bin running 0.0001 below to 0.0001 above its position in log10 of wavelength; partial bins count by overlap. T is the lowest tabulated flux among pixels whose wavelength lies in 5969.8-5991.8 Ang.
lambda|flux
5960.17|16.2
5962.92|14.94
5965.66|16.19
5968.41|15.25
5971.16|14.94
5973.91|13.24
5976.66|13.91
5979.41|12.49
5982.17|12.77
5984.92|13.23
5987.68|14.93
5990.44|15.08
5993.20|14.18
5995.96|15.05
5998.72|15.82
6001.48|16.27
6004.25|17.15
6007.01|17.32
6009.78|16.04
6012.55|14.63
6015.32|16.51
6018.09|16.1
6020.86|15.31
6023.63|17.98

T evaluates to 12.49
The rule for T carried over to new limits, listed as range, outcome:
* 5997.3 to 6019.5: 14.63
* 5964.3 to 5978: 13.24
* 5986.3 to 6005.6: 14.18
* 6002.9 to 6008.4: 17.15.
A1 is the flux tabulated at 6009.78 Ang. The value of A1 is 16.04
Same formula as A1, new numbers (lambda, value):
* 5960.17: 16.2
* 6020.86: 15.31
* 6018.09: 16.1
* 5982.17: 12.77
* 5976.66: 13.91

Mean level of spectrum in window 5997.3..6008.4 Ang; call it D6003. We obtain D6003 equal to 16.6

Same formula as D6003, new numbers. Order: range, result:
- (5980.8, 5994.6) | 14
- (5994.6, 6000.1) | 15.4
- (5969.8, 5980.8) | 13.6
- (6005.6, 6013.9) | 16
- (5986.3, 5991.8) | 15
